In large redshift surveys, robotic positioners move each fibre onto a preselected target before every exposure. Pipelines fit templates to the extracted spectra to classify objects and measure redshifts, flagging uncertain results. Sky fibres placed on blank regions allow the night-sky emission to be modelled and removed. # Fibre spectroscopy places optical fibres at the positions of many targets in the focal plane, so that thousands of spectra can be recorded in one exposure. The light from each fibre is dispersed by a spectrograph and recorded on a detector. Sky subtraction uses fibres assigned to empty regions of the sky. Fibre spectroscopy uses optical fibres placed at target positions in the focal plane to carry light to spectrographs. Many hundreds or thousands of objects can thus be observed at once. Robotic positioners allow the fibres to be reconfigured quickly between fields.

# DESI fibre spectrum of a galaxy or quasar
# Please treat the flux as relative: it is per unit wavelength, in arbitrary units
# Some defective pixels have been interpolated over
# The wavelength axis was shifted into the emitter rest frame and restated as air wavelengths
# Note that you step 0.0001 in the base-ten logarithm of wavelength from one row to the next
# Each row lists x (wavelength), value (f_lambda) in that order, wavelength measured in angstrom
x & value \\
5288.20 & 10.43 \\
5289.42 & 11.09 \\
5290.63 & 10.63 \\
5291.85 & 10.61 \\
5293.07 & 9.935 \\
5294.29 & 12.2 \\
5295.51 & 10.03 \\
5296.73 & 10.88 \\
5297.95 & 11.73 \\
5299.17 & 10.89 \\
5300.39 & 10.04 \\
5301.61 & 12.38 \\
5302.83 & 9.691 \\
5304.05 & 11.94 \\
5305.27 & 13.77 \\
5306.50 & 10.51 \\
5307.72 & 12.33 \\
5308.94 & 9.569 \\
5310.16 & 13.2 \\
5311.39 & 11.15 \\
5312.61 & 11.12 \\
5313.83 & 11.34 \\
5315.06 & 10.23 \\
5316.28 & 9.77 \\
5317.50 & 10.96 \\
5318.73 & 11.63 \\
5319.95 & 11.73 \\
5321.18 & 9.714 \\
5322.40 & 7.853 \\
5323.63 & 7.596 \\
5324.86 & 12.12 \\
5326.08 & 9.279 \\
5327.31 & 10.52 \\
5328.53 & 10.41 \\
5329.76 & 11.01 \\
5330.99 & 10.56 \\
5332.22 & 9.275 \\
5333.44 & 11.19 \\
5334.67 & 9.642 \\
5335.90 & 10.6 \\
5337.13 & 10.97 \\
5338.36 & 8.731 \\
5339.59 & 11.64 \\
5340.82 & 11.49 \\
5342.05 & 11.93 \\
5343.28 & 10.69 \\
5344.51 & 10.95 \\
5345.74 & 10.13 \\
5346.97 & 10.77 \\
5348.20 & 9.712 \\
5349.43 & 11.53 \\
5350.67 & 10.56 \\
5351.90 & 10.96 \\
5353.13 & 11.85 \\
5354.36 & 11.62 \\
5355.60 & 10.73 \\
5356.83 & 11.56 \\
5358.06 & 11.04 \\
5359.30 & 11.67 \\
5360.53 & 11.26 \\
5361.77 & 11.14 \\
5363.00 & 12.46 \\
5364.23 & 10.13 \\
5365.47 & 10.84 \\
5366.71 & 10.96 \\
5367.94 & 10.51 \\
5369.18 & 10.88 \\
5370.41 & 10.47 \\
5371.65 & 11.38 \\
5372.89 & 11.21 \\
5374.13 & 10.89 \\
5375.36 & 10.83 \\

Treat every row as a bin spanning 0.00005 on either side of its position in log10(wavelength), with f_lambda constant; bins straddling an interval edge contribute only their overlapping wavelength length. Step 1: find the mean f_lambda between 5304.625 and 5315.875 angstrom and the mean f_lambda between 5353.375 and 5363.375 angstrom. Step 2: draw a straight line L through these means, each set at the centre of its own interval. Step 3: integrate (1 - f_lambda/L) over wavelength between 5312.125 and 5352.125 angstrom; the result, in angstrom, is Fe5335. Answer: 3.3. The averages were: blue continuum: 11.4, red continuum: 11.4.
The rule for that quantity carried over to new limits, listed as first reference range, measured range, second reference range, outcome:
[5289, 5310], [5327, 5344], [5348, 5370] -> 0.74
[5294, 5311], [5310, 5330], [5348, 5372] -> 1.37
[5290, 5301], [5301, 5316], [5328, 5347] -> -0.94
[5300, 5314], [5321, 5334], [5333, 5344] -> 1.22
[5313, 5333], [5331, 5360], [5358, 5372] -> -0.38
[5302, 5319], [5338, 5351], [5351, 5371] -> 0.44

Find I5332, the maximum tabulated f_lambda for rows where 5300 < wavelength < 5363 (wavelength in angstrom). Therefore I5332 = 13.77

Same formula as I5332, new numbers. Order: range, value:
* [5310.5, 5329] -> 12.12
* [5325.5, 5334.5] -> 11.19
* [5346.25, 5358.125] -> 11.85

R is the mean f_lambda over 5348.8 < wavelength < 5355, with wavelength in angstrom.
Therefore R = 11.3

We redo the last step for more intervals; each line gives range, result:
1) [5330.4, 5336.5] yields 10.3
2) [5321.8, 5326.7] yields 9.21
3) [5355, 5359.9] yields 11.3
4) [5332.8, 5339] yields 10.2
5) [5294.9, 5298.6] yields 10.9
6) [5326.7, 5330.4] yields 10.6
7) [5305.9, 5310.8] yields 11.4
